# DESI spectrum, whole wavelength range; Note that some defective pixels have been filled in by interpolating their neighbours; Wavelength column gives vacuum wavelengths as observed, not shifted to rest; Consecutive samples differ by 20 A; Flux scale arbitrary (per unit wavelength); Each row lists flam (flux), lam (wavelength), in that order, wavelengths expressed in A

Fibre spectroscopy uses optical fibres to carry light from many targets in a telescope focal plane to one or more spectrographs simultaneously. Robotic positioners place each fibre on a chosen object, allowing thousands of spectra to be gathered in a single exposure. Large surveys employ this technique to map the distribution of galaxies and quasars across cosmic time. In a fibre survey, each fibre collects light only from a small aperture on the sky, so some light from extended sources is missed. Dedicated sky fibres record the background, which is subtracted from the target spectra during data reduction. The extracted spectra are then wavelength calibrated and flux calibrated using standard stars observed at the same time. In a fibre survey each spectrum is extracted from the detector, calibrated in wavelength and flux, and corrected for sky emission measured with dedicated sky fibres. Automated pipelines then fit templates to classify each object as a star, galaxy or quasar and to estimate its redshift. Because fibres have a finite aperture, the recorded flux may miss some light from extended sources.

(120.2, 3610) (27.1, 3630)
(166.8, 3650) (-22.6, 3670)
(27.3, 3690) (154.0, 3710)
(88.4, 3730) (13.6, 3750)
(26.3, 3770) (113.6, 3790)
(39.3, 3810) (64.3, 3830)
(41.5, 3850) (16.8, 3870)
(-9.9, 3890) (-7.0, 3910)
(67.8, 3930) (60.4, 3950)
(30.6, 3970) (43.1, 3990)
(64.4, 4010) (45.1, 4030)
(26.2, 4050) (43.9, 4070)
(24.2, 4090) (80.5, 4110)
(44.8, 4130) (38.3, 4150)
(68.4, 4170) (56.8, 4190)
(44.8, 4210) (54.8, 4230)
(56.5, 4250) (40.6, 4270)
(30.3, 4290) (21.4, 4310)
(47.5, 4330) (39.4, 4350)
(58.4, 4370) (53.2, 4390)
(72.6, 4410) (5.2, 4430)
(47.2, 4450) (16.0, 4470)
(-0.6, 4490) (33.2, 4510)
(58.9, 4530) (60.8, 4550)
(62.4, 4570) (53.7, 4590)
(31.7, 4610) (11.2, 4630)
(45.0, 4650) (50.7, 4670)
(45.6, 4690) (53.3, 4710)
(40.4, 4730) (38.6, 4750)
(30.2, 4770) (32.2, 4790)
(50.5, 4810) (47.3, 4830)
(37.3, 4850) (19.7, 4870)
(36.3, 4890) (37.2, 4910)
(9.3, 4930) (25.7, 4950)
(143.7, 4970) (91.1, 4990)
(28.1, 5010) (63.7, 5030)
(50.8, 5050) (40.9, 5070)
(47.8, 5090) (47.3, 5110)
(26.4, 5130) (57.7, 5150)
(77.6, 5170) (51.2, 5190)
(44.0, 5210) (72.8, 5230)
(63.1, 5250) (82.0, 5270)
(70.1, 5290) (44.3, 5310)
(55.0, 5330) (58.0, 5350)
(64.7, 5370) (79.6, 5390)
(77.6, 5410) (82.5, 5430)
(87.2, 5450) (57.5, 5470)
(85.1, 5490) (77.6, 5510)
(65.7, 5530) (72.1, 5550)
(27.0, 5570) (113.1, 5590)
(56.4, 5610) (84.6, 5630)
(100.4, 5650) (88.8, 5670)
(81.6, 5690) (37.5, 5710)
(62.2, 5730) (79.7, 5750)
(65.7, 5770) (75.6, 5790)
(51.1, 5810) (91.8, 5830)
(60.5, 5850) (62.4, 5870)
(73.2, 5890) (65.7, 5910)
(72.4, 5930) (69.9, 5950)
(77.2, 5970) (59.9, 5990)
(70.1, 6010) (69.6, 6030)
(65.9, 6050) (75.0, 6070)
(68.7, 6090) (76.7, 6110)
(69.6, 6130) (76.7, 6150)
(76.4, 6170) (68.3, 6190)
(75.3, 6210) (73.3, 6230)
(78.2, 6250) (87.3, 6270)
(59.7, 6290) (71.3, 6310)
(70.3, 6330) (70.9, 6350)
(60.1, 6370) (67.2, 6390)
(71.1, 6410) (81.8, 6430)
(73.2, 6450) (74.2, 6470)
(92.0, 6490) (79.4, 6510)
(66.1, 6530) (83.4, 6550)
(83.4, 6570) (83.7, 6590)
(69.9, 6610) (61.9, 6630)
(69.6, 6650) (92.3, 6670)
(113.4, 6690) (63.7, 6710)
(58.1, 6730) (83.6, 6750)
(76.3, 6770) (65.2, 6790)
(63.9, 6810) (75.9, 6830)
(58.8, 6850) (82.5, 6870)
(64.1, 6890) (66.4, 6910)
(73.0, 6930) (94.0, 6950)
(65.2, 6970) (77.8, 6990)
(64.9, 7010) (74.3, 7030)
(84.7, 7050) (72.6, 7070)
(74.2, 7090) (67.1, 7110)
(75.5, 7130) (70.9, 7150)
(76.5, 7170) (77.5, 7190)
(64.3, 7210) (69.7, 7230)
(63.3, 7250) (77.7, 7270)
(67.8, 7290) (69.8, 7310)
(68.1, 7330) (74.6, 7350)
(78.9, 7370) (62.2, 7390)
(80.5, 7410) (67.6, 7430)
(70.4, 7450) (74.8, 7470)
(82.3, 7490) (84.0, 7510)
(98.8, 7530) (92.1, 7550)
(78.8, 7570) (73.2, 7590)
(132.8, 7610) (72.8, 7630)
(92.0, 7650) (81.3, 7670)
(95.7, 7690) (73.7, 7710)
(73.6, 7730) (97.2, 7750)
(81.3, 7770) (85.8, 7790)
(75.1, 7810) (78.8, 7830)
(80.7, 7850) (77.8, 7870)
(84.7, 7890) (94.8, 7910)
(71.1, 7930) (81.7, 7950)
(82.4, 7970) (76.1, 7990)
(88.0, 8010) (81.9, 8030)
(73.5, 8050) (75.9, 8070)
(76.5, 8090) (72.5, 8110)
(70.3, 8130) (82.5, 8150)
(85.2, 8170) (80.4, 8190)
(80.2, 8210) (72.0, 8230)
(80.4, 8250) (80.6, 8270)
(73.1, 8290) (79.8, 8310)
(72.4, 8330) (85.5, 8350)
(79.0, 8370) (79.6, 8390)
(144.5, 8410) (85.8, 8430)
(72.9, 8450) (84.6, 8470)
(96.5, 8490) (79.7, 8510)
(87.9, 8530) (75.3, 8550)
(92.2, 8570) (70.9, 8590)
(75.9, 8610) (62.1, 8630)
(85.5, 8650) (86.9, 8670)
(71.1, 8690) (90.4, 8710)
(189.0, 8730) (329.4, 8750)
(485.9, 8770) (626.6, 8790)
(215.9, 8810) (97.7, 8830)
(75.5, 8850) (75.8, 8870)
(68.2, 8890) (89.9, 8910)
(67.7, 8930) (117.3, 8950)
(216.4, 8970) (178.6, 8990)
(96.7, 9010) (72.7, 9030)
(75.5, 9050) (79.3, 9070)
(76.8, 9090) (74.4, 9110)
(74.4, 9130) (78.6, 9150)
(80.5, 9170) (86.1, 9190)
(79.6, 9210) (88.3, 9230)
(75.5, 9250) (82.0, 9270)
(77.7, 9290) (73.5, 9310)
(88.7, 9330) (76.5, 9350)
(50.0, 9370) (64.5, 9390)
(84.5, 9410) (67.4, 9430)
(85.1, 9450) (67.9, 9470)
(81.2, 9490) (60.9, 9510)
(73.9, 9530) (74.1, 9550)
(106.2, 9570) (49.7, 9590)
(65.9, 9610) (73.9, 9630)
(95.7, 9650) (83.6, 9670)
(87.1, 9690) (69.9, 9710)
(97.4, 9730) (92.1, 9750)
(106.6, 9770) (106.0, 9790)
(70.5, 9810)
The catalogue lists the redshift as 0.335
